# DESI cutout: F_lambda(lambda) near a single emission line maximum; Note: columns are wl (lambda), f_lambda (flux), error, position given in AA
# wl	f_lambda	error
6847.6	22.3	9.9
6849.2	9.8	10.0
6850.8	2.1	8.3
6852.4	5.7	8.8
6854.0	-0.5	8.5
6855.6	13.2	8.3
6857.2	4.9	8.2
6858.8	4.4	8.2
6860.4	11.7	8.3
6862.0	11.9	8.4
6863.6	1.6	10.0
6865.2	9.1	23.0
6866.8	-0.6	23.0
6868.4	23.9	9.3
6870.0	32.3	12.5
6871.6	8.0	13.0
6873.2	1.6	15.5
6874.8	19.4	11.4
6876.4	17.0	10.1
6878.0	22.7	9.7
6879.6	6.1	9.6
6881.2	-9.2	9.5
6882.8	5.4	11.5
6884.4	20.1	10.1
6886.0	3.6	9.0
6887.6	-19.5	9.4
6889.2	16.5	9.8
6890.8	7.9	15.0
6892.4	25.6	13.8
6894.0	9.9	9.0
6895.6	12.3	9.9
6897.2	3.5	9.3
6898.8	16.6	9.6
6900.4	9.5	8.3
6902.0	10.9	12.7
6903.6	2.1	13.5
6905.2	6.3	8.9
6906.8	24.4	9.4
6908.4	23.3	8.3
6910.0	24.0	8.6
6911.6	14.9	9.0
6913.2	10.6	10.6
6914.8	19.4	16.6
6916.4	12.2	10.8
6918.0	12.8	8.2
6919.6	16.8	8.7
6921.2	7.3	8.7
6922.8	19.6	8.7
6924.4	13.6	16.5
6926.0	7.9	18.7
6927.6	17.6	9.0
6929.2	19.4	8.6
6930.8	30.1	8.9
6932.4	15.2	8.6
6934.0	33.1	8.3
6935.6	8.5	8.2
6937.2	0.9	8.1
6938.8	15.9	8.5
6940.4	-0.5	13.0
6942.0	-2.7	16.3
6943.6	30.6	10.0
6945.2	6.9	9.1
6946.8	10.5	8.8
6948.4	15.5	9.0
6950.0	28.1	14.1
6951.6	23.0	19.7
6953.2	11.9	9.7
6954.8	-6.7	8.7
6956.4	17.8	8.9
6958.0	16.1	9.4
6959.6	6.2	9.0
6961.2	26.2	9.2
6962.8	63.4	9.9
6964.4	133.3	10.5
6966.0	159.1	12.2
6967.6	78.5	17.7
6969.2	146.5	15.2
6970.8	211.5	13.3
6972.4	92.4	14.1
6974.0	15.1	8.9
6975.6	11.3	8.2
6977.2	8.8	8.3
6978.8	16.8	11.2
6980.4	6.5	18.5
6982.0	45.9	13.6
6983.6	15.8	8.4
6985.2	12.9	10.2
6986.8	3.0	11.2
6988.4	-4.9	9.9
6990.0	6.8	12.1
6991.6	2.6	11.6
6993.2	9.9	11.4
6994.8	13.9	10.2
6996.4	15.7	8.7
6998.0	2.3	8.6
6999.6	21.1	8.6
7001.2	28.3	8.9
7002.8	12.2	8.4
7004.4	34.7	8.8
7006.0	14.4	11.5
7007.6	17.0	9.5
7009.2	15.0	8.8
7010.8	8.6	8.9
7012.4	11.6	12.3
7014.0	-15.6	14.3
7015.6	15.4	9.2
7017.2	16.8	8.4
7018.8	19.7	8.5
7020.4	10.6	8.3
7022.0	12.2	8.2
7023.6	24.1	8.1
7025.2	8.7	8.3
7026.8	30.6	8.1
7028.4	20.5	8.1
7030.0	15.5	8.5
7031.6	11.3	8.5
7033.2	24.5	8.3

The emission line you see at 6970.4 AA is [O II] 3727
